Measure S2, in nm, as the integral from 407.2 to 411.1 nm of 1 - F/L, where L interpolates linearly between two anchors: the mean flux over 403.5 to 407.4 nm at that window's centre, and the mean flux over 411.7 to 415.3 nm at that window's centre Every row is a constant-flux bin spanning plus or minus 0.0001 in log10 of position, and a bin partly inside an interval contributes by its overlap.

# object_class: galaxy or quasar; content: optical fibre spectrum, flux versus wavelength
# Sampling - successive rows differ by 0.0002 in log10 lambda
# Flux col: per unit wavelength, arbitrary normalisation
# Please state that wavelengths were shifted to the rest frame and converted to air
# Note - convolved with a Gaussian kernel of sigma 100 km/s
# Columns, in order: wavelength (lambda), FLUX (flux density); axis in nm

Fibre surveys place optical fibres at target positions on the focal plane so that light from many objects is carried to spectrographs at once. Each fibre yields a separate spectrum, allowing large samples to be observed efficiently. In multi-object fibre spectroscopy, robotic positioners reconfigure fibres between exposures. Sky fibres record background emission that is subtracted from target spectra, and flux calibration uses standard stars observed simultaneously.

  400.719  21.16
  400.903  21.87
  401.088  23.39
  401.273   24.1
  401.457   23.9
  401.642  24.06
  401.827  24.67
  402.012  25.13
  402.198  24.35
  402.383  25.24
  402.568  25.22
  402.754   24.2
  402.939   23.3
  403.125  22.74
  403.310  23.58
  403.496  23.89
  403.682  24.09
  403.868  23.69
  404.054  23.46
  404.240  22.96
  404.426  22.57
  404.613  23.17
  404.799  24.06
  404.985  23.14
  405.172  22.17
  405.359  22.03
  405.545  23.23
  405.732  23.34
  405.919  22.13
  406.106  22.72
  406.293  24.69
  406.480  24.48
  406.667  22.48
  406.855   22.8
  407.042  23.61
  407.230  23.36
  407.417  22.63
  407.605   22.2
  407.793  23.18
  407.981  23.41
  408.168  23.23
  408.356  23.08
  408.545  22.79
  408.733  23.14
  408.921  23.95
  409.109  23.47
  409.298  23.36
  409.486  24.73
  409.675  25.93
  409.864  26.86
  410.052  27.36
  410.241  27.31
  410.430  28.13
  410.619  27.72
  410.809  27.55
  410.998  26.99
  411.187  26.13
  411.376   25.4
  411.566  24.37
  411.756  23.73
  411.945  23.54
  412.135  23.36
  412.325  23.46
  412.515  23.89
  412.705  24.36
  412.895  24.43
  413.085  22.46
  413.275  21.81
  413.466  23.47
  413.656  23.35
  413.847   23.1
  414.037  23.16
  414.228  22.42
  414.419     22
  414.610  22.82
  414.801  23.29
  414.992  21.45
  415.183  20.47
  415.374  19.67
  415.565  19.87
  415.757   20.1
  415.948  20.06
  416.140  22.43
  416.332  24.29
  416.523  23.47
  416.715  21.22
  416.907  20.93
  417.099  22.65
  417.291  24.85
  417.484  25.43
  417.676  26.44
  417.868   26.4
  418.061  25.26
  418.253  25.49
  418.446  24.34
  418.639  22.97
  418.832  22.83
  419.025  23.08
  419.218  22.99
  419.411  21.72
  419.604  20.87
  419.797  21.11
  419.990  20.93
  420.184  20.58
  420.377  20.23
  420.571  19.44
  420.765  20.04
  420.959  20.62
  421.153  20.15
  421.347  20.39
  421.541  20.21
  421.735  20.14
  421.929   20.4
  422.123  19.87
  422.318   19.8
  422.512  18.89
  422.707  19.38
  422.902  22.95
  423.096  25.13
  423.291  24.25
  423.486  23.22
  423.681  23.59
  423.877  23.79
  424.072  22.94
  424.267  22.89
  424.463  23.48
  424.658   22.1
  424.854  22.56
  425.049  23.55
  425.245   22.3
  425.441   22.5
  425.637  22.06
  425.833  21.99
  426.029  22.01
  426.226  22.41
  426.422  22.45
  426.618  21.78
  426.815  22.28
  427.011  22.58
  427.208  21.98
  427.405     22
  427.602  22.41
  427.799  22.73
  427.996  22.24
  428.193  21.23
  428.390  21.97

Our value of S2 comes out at -0.291 nm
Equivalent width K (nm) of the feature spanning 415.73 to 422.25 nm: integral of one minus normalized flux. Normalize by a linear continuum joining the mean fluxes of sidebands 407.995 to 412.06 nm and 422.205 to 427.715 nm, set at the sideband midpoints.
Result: 0.384 nm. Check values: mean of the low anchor 25.1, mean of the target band 22.1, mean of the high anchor 22.4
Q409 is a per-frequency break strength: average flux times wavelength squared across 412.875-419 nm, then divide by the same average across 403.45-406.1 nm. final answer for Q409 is 1.05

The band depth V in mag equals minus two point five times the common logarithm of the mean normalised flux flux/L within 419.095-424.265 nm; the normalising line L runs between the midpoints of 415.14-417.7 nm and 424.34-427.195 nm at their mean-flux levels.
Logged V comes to 0.05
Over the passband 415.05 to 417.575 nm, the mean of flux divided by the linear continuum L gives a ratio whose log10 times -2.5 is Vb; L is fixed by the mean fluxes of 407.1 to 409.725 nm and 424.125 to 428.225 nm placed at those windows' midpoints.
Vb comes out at 0.05 mag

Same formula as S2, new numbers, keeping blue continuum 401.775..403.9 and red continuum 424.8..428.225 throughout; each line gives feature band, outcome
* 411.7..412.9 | -0.018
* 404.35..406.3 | 0.083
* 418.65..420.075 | 0.054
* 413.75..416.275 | 0.171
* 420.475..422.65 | 0.259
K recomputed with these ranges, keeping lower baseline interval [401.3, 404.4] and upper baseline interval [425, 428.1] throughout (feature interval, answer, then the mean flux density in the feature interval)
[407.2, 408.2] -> 0.03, 23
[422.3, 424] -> 0.01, 22.5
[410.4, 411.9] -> -0.17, 26.1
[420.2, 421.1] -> 0.10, 20.1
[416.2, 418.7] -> -0.13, 24.1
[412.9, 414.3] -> 0.02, 22.9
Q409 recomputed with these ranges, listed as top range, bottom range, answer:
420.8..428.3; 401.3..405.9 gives 1.03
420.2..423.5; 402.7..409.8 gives 0.96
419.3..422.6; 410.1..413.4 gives 0.85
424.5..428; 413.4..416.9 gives 1.07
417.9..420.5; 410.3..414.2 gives 0.95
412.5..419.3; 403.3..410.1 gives 1.02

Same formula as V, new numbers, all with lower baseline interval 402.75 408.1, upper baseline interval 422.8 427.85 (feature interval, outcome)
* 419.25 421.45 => 0.112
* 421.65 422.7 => 0.156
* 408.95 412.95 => -0.101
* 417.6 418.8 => -0.094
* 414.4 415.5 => 0.070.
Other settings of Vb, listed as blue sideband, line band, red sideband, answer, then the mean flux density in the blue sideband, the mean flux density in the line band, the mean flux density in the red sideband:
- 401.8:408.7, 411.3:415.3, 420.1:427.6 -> -0.02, 23.4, 23.1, 21.8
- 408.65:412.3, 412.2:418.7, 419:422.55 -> 0.00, 25.4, 23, 20.6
